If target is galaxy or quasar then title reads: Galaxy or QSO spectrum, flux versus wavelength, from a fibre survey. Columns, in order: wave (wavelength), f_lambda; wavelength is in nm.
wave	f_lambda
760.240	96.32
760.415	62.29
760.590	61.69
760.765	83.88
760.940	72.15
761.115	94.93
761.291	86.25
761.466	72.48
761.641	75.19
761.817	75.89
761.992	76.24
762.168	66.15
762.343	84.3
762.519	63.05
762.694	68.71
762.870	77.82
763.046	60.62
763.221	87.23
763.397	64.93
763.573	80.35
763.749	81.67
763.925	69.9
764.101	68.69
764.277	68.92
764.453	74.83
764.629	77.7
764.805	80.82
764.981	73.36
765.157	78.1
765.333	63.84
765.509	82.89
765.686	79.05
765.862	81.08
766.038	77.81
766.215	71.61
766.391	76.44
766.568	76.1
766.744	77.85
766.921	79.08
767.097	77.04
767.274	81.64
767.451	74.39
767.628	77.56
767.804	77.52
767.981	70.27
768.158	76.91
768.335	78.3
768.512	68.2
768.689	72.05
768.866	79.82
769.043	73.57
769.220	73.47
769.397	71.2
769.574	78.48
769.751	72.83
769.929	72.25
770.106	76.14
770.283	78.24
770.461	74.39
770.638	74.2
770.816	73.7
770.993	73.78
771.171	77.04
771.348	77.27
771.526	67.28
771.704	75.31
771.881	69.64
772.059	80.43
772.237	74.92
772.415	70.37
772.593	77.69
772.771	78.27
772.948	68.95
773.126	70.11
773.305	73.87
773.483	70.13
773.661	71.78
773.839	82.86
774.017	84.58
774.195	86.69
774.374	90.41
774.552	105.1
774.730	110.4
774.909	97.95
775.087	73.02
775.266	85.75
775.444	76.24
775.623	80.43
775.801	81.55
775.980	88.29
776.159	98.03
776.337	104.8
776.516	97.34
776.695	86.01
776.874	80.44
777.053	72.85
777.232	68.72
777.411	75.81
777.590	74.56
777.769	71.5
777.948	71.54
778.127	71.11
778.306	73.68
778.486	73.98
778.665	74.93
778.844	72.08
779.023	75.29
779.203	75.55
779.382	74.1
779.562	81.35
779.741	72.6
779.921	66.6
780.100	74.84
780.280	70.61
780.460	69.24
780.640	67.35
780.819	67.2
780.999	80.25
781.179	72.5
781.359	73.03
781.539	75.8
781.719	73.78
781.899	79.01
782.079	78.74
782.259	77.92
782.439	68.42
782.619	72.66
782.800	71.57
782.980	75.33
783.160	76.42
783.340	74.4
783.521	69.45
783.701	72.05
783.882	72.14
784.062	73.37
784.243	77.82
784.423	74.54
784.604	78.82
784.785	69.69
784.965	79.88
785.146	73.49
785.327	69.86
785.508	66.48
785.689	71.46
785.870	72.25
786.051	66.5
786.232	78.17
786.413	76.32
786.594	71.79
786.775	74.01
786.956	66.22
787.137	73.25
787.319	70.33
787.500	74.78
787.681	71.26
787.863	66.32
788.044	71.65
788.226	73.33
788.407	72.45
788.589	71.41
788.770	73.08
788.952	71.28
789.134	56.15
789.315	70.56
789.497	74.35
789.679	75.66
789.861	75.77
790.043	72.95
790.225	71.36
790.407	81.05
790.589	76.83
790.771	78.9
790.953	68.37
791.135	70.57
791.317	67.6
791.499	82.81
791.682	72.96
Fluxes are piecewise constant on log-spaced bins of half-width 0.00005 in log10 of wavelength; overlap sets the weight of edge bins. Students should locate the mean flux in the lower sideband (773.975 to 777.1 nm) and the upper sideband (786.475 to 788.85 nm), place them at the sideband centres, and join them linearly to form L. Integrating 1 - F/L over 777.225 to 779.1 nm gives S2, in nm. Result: 0.27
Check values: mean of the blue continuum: 89.2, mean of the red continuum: 71.6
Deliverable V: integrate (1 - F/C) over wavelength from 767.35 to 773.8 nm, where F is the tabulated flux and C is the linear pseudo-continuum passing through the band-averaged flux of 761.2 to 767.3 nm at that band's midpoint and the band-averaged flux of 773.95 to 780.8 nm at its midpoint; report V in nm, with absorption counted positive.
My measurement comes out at 0.28 nm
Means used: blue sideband 75.3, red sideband 80.2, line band 74.3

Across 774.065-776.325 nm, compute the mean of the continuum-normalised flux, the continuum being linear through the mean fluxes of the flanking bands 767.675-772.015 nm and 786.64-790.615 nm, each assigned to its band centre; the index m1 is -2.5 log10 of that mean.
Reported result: -0.22 mag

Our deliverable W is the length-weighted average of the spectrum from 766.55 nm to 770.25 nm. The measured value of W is 75.5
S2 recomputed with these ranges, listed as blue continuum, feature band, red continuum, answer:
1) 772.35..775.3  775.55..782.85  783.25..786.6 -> 0.13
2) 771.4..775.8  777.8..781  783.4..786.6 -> 0.16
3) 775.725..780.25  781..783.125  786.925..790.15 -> 0.02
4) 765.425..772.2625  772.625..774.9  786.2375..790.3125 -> -0.26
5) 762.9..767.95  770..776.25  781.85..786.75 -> -0.42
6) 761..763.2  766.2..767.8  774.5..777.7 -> 0.04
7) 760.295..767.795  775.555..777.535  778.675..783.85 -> -0.29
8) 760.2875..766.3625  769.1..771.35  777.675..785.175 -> -0.01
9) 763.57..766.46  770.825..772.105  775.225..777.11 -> 0.12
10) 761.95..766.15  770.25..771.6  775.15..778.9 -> 0.05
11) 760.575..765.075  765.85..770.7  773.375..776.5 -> 0.31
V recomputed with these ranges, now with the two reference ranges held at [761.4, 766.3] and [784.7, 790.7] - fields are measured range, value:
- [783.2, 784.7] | -0.03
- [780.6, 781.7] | 0.00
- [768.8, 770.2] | -0.01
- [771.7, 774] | -0.03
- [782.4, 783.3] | -0.01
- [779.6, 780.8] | 0.04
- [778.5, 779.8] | -0.04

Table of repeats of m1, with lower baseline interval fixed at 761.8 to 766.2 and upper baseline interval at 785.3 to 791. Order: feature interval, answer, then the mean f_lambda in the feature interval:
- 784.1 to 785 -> -0.05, 75.8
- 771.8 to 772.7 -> -0.01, 74.7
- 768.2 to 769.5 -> 0.00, 74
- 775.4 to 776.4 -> -0.20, 88.4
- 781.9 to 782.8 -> -0.03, 74.6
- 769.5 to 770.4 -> -0.02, 75.5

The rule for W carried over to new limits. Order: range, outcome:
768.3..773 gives 74.4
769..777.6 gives 79.6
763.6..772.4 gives 75.2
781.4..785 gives 74.5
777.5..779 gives 73.1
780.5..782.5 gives 74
